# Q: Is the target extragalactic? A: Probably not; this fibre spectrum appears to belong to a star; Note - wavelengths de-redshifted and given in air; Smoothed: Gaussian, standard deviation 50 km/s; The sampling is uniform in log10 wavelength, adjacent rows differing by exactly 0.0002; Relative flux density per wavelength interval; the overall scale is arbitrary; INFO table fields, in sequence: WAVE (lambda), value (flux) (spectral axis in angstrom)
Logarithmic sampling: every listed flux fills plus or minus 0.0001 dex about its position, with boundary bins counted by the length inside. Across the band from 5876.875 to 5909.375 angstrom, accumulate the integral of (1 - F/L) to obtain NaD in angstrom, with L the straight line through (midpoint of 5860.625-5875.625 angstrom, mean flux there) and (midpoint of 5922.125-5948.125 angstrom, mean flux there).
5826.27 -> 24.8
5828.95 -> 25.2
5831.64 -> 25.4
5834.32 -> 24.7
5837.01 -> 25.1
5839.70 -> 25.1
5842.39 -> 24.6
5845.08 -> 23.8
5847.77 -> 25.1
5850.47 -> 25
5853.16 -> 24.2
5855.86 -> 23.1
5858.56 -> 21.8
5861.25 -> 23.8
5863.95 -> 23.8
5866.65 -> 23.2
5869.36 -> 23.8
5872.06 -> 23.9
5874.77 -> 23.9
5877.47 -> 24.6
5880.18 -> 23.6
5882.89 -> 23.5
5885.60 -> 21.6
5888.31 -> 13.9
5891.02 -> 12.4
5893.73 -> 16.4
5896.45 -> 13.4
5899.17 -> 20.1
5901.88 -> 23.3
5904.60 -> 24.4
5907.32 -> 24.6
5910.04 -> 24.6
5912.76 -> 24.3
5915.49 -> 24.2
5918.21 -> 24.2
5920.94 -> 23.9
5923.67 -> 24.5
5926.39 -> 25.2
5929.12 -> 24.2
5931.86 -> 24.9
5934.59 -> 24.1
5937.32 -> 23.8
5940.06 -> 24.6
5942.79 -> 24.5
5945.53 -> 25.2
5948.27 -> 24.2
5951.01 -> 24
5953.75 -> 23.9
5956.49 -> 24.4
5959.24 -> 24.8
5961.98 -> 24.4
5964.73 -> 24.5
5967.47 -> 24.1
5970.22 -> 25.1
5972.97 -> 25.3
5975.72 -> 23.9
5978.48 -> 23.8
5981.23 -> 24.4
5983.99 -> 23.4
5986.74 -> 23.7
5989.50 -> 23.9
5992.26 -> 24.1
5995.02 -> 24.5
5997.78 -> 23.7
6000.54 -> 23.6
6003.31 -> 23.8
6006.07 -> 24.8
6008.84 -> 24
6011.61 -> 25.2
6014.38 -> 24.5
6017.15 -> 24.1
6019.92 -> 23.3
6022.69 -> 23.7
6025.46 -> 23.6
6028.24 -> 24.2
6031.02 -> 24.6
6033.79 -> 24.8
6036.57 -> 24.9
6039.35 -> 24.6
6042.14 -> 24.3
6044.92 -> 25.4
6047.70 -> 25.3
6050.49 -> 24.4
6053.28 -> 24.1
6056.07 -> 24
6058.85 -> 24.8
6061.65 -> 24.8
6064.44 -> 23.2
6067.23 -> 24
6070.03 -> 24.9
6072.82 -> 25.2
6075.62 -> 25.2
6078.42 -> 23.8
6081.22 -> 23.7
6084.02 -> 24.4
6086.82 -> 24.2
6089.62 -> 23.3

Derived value 5.2 angstrom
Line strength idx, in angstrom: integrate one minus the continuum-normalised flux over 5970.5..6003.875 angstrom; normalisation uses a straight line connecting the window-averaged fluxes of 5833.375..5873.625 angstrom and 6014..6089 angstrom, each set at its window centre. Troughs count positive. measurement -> 0.3 angstrom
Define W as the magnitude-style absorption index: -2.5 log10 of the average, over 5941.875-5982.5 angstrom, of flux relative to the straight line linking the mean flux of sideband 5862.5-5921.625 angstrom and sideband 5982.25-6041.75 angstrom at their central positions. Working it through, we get -0.056 mag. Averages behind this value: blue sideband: 21.9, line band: 24.4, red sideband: 24.1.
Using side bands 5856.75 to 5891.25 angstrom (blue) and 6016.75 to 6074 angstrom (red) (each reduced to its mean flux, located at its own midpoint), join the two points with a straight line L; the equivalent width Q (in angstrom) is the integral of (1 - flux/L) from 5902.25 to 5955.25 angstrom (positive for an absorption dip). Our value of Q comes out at -3.5 angstrom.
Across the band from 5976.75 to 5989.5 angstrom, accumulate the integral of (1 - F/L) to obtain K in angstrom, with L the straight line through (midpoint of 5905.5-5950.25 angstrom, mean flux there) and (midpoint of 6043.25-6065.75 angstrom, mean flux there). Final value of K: 0.33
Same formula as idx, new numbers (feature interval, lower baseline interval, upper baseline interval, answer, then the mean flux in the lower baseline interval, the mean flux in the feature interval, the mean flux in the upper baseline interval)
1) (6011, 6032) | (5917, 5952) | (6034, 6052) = 0.5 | 24.4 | 24.1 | 24.8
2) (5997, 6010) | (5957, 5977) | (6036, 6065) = 0.3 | 24.6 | 24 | 24.5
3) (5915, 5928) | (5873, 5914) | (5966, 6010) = -1.5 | 21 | 24.4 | 24.1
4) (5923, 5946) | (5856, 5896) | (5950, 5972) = -1.1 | 21.3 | 24.5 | 24.4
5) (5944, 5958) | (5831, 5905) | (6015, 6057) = -0.6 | 22.3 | 24.3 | 24.4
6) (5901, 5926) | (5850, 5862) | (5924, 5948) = 0.0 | 23.5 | 24.3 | 24.5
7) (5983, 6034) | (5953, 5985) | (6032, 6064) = 0.9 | 24.3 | 24.1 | 24.6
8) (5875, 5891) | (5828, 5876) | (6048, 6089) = 2.2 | 24.2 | 20.9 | 24.3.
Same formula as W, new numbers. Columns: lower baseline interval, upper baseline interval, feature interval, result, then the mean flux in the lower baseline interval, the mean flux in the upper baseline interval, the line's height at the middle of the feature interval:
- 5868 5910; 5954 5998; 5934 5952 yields -0.06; 21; 24.3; 23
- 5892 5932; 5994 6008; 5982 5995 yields 0.00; 22.7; 24.1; 23.9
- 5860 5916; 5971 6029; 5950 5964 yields -0.05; 21.7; 24.1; 23.2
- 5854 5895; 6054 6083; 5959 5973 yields -0.08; 21.6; 24.4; 22.9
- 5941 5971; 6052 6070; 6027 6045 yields -0.02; 24.5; 24.2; 24.3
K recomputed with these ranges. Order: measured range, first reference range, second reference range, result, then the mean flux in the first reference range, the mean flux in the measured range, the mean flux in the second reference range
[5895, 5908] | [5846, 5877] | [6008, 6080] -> 1.62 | 23.8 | 20.9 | 24.4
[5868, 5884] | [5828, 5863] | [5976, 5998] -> 0.25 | 24.4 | 23.9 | 23.9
